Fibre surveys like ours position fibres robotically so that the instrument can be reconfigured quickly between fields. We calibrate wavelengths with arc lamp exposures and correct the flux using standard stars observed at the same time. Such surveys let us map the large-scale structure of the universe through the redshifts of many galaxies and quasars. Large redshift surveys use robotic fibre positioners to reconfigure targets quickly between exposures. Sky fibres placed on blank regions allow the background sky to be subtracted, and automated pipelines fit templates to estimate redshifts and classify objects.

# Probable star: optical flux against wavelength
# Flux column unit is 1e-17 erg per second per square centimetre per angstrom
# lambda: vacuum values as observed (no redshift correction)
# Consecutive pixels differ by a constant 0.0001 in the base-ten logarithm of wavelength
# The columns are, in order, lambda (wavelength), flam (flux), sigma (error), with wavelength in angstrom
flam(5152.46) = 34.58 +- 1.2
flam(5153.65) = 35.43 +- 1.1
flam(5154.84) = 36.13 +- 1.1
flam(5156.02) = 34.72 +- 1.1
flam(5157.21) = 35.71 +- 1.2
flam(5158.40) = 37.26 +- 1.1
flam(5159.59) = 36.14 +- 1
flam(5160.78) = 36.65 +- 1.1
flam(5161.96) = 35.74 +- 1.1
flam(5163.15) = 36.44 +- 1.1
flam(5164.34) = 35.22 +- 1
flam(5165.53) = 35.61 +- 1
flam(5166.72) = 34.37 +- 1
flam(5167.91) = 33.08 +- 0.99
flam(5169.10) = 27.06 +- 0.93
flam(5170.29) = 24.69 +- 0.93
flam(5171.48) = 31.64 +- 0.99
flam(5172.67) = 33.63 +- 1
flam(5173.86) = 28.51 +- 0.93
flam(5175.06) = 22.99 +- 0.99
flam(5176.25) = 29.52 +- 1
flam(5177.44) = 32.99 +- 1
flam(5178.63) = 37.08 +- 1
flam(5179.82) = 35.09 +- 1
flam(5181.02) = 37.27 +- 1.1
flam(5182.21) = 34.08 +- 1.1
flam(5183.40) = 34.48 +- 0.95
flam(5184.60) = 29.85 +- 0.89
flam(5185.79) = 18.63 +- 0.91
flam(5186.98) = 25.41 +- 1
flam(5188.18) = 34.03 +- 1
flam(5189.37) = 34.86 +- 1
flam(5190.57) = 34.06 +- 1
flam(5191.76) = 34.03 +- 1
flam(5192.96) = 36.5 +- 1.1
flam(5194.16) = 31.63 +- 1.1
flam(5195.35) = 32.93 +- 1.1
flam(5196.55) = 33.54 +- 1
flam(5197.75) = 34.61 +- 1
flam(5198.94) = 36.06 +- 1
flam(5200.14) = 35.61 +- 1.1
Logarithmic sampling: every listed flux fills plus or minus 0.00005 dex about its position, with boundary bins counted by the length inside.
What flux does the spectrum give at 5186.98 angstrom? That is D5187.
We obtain 25.41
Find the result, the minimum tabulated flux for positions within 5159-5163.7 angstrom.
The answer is 35.74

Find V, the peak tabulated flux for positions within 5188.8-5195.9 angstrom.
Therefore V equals 36.5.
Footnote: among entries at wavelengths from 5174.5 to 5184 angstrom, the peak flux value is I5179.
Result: 37.27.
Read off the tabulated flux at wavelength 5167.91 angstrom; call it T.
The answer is 33.08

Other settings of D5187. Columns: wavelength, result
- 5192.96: 36.5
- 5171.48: 31.64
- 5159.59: 36.14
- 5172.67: 33.63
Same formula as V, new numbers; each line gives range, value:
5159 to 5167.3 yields 36.65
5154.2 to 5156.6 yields 36.13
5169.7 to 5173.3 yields 33.63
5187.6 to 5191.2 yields 34.86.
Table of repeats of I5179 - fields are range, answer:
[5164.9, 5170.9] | 35.61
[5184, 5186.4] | 29.85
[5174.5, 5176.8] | 29.52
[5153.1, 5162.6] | 37.26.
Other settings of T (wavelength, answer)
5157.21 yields 35.71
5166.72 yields 34.37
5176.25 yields 29.52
